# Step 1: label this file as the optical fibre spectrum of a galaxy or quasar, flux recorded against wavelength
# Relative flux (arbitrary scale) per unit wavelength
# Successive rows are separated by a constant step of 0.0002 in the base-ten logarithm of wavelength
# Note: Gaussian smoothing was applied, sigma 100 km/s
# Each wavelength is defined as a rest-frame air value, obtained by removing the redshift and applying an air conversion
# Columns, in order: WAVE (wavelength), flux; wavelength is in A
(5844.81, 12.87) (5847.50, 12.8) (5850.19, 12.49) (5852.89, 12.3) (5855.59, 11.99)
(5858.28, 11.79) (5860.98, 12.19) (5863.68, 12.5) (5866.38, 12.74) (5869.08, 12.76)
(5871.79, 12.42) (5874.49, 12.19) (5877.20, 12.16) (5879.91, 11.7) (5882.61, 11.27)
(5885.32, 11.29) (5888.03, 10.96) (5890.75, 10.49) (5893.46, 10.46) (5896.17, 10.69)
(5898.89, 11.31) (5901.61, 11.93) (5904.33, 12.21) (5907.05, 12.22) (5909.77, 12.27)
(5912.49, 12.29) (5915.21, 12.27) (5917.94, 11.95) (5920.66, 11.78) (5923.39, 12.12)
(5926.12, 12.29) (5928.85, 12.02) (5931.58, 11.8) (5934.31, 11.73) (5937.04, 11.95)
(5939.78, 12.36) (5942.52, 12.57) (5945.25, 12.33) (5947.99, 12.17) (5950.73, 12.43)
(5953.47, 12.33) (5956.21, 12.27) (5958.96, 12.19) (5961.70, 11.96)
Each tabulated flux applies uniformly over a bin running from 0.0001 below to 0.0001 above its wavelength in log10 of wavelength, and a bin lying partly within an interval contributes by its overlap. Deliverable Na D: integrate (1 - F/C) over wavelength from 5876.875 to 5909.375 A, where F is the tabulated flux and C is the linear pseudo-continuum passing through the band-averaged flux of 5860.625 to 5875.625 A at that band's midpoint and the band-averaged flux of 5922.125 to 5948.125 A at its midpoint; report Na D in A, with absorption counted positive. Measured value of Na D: 2.5 A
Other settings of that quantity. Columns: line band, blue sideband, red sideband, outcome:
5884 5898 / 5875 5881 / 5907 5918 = 1.5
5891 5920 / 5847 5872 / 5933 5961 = 1.4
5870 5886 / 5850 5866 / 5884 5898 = -0.7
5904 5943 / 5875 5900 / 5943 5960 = -1.0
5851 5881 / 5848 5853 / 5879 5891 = -0.9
